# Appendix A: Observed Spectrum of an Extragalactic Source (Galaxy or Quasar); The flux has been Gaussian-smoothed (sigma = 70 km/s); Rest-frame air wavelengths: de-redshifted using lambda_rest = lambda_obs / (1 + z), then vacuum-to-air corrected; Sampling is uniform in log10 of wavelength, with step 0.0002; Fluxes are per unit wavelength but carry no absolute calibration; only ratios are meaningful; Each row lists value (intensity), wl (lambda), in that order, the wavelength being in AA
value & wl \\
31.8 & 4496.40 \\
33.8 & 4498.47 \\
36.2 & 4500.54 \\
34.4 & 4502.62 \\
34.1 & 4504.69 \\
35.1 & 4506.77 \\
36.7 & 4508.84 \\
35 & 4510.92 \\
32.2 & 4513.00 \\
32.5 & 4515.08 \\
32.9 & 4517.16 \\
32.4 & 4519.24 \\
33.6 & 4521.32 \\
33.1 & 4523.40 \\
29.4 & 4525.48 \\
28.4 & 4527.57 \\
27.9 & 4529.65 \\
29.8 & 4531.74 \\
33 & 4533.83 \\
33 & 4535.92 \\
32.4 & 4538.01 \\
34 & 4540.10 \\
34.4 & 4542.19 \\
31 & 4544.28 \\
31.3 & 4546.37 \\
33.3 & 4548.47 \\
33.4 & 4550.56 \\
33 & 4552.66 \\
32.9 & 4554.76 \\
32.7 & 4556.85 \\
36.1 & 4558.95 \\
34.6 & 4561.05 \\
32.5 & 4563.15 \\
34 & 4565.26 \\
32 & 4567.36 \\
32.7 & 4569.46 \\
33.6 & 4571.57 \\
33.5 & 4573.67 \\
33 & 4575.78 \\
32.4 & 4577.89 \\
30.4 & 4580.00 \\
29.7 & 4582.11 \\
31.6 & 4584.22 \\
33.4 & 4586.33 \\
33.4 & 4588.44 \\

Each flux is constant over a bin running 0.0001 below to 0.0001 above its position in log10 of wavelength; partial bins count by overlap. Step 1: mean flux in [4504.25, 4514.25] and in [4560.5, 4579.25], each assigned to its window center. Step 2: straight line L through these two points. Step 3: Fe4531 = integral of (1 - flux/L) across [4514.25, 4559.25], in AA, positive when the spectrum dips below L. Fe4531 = 2.2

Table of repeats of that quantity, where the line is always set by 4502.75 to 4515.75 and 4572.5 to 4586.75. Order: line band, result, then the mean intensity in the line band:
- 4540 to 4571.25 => -0.4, 33.2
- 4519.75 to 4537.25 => 1.3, 31.1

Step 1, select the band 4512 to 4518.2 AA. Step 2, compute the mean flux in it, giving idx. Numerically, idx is 32.5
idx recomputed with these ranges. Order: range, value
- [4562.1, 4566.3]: 33.2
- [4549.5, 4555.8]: 33.1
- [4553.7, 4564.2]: 33.8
